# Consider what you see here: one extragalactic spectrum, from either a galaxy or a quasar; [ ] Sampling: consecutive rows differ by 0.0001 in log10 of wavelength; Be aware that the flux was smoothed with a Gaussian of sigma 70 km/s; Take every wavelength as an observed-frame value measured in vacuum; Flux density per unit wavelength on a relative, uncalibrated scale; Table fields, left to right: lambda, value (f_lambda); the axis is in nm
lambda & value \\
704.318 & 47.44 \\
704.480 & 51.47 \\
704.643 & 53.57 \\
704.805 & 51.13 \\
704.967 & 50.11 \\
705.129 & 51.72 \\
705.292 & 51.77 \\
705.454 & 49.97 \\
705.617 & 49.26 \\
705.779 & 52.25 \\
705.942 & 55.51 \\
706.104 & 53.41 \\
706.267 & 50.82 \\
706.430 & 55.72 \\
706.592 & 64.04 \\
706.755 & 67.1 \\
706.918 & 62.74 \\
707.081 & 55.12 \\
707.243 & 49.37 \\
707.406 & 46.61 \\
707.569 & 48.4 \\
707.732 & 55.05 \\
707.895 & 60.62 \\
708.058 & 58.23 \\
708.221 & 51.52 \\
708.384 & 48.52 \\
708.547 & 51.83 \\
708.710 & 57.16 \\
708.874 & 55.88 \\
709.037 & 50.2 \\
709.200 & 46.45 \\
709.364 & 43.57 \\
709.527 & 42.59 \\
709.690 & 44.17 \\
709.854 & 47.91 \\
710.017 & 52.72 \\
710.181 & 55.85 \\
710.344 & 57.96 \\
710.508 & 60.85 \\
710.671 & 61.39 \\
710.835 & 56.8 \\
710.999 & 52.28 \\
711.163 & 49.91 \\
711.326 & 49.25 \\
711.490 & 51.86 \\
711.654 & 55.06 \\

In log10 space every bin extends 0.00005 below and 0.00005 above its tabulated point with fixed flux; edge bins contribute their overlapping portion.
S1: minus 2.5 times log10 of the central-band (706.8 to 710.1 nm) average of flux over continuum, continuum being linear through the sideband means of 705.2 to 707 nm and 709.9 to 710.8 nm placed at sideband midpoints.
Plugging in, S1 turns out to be 0.10 mag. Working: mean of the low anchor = 55.6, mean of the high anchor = 57.3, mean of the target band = 51.6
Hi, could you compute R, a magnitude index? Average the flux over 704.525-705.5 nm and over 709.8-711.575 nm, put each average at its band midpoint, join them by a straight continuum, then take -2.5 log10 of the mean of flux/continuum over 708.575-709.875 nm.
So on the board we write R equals 0.11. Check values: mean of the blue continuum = 51.4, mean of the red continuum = 54.4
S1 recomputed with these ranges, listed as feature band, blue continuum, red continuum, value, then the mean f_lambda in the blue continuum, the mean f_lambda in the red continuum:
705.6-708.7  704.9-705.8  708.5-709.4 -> -0.08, 50.8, 51.1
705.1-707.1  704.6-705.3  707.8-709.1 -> -0.06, 51.6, 54.3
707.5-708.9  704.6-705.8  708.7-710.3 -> -0.09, 51.1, 49.5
